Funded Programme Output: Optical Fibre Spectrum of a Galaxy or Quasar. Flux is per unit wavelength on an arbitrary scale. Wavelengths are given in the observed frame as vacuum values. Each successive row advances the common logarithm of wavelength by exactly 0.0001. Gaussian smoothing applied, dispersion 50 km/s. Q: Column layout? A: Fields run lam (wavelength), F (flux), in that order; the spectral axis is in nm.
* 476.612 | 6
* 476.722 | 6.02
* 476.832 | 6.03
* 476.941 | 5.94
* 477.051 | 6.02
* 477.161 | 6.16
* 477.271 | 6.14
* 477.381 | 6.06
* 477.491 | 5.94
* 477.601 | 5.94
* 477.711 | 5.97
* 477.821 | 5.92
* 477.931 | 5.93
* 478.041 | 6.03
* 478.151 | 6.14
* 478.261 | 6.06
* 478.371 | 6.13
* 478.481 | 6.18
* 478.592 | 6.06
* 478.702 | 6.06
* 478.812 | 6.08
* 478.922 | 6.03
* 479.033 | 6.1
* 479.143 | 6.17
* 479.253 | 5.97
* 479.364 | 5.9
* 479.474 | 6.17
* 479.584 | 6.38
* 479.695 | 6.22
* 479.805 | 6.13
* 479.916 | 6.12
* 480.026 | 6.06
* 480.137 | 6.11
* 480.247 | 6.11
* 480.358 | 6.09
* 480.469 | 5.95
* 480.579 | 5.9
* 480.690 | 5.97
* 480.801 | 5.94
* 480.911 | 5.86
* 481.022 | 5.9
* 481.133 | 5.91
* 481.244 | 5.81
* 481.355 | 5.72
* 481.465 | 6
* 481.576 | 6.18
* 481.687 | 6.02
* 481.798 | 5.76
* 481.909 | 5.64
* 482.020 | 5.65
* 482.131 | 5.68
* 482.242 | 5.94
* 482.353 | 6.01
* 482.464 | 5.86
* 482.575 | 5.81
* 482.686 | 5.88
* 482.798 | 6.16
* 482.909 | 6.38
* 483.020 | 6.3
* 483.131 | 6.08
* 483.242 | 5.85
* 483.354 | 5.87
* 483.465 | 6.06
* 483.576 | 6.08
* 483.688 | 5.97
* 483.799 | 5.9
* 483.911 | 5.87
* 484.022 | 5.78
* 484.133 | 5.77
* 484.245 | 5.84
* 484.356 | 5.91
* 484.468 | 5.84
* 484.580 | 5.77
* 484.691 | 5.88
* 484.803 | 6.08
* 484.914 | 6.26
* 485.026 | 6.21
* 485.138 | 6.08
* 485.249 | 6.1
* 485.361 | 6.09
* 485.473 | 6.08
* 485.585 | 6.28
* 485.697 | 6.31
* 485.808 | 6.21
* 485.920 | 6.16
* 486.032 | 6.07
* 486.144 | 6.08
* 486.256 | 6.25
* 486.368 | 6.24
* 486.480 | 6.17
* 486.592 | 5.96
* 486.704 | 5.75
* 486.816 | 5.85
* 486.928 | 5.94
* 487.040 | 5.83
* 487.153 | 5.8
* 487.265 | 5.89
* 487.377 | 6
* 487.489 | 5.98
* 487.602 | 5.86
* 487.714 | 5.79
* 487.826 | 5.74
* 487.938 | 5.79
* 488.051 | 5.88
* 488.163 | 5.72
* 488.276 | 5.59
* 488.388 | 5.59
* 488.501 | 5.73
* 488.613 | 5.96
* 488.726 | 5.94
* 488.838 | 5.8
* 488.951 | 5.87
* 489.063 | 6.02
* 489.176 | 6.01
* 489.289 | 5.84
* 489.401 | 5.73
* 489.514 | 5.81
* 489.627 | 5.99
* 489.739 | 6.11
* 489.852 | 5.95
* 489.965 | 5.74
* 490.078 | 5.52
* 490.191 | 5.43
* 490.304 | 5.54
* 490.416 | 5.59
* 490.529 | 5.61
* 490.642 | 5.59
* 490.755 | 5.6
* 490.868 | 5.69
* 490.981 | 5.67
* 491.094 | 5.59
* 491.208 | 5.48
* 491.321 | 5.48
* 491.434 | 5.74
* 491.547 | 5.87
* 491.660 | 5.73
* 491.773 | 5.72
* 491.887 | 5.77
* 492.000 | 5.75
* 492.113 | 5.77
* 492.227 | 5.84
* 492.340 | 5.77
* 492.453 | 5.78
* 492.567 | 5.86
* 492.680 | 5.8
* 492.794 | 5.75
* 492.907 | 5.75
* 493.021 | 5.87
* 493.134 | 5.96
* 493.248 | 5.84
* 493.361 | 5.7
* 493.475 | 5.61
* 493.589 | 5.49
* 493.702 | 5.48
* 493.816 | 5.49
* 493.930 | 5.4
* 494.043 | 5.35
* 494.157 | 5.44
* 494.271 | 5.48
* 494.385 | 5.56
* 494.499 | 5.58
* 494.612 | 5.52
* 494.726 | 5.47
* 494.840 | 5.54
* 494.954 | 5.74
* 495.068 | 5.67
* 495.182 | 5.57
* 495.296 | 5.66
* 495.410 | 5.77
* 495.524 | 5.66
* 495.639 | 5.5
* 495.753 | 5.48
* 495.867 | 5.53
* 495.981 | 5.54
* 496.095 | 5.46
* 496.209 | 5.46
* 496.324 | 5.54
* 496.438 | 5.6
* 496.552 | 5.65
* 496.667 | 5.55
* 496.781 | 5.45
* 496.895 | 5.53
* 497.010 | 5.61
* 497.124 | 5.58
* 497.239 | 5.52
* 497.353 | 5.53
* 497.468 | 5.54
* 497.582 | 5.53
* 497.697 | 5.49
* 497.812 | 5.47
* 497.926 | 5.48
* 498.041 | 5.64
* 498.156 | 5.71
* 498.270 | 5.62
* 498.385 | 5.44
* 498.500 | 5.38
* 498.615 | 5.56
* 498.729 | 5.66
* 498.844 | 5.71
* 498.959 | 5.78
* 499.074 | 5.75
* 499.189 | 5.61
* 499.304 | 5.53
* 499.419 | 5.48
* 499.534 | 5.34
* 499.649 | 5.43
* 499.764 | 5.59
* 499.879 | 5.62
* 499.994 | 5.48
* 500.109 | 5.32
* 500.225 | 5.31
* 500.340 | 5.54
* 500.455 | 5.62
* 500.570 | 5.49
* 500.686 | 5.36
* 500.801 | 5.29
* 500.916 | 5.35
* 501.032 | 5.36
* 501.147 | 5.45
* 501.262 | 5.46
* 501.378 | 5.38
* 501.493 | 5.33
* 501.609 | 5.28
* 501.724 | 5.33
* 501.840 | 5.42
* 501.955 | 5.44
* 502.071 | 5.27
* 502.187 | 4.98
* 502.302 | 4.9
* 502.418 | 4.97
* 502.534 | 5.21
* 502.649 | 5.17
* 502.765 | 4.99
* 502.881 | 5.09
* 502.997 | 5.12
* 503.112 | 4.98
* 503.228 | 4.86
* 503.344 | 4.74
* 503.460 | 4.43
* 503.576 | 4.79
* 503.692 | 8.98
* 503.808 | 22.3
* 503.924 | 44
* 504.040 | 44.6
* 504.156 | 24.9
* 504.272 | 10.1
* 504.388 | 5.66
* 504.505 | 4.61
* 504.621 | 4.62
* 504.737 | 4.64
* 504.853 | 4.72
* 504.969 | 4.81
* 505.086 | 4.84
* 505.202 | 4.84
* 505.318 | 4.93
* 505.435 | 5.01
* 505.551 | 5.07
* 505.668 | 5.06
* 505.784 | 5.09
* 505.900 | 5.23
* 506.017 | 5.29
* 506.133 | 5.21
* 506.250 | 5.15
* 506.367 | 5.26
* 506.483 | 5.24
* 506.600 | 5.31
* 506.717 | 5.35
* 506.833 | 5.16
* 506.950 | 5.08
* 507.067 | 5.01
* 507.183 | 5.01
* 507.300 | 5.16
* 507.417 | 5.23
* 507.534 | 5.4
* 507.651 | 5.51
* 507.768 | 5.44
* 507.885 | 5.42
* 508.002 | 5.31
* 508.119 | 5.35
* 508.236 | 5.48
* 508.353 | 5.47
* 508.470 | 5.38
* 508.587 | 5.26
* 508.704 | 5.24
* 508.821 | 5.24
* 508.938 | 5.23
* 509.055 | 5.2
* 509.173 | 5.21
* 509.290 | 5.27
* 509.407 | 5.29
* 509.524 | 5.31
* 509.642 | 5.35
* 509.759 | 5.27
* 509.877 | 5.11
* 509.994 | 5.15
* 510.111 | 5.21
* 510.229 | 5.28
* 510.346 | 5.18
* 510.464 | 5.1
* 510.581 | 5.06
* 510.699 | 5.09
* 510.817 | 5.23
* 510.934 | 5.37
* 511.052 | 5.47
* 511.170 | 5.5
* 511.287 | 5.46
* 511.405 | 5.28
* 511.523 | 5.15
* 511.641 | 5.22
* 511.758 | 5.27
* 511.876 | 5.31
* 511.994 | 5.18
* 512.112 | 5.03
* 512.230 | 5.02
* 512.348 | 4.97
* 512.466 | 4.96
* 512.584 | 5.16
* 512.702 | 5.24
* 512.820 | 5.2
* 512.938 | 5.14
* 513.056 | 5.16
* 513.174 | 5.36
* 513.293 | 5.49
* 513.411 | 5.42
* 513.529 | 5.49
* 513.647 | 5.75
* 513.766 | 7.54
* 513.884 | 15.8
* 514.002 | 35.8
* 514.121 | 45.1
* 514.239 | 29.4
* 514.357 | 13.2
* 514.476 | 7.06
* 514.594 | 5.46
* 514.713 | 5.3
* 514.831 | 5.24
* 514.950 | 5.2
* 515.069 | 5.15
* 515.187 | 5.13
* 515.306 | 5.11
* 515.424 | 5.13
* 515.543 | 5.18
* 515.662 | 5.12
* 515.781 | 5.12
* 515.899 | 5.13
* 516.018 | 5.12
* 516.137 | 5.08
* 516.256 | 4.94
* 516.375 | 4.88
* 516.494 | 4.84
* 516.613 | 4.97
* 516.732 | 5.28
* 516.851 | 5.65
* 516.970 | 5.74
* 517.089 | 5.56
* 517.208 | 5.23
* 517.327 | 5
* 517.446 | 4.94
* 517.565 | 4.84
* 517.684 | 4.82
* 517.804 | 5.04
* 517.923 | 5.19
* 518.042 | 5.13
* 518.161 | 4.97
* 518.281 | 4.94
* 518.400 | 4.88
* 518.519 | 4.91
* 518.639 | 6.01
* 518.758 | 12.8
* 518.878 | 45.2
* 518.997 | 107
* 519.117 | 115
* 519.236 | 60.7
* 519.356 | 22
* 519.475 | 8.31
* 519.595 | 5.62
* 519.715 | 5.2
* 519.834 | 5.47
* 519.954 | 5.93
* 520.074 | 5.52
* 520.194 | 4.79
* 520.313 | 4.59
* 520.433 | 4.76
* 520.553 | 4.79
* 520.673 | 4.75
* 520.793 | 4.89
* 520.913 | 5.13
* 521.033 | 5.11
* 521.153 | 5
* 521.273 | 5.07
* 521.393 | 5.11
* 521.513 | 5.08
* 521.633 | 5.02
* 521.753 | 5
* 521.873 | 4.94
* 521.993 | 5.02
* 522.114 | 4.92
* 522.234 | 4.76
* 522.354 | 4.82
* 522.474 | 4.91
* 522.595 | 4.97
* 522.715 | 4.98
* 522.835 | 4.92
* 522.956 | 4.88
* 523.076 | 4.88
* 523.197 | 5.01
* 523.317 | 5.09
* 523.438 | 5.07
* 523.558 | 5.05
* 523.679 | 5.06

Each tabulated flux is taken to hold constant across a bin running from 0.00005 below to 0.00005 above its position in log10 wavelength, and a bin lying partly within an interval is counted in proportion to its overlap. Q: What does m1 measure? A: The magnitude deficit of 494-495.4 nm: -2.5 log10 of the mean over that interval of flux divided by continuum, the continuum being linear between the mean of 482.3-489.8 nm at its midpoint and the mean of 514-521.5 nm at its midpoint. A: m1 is 0.34 mag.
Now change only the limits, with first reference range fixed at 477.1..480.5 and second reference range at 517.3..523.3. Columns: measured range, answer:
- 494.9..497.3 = 0.449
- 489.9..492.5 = 0.342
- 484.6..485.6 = 0.139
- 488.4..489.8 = 0.259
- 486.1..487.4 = 0.195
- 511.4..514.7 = 0.145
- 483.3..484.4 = 0.146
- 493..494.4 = 0.404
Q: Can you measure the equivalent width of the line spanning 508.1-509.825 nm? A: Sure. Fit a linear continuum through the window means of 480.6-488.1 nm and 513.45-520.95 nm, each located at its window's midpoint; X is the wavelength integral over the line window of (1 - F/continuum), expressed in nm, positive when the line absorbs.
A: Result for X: 0.874 nm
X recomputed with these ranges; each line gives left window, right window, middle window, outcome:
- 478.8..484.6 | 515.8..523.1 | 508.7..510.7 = 0.89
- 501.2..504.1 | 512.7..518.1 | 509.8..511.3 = 0.55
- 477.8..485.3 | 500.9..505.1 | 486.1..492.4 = 0.99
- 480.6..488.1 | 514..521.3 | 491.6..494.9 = 0.84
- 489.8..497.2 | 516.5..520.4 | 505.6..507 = 0.72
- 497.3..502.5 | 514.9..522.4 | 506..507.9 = 0.54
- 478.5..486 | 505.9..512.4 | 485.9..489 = -0.02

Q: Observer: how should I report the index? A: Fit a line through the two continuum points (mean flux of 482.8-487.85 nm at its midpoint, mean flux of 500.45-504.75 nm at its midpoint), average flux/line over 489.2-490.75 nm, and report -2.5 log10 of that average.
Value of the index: 0.166 mag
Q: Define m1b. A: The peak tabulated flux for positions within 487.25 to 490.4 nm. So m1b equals 6.11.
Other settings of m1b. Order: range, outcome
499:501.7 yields 5.75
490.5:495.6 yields 5.96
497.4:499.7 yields 5.78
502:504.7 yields 44.6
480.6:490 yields 6.38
